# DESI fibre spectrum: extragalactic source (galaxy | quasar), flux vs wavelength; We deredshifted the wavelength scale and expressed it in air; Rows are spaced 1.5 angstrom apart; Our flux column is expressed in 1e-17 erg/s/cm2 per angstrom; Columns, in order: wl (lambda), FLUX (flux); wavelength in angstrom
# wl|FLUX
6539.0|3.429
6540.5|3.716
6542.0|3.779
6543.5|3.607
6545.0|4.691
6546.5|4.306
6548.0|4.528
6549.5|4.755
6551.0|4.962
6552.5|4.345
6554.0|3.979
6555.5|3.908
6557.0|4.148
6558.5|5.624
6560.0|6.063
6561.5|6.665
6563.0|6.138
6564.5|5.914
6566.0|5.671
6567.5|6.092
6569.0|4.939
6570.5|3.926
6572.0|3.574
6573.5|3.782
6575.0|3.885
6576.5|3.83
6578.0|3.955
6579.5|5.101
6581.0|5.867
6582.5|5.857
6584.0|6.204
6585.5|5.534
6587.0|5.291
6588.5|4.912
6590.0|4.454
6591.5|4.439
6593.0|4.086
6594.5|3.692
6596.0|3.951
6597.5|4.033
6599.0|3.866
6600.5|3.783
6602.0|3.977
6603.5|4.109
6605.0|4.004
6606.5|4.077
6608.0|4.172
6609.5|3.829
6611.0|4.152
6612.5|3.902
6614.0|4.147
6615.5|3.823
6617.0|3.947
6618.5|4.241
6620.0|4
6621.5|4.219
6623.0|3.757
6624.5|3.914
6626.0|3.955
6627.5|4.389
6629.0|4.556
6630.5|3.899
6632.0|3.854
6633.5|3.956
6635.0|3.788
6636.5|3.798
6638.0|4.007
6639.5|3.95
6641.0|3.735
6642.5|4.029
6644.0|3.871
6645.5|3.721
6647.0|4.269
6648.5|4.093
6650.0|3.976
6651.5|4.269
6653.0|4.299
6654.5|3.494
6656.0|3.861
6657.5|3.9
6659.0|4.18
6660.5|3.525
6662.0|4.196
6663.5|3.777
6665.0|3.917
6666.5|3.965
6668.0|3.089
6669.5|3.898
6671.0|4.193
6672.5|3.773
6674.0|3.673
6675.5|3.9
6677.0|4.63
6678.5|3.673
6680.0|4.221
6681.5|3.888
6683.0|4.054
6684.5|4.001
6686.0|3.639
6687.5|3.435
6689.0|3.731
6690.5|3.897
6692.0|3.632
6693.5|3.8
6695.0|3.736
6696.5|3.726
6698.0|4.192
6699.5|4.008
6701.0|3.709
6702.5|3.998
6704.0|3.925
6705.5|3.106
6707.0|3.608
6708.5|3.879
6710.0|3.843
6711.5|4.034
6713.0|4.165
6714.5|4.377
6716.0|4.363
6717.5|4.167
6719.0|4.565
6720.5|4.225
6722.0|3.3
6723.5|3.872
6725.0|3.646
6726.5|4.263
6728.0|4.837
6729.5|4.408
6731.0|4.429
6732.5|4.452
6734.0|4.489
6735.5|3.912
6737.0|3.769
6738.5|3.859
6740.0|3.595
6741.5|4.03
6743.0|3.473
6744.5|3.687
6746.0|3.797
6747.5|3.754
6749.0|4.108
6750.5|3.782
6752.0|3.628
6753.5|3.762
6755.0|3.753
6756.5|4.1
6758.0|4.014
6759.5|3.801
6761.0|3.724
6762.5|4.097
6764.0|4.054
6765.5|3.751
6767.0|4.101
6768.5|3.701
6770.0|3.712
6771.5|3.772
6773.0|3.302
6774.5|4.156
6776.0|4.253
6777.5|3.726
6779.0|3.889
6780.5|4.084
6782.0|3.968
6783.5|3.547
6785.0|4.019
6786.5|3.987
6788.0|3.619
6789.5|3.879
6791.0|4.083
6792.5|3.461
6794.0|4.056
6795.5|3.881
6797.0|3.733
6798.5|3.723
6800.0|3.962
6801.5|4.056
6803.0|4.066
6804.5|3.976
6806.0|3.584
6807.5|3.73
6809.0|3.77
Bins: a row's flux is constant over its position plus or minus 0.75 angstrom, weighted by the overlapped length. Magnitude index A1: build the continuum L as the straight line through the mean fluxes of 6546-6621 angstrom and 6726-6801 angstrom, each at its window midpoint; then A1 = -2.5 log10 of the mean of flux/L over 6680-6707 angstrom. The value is 0.101 mag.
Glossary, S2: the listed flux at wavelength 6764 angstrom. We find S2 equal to 4.054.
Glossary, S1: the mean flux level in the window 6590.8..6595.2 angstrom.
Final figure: 4.07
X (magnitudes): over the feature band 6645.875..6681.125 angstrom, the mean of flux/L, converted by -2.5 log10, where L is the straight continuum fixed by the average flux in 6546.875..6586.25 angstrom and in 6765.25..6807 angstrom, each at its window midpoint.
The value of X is 0.14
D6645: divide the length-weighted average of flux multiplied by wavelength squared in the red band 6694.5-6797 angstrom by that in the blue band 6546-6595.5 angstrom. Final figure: 0.85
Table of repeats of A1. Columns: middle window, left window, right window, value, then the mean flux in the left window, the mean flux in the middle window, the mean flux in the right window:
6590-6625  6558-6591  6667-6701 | 0.182 mag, 5.14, 4.02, 3.85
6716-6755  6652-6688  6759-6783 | -0.031 mag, 3.89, 3.99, 3.88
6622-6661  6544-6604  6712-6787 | 0.119 mag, 4.72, 3.97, 3.96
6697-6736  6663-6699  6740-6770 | -0.061 mag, 3.85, 4.07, 3.84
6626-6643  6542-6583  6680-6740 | 0.103 mag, 4.79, 3.99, 3.97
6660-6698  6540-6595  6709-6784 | 0.112 mag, 4.77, 3.85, 3.96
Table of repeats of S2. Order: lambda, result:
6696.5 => 3.726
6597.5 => 4.033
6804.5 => 3.976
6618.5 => 4.241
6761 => 3.724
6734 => 4.489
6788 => 3.619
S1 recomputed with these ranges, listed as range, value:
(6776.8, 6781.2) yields 3.9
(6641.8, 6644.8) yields 3.94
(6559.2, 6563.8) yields 6.28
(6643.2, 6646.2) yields 3.8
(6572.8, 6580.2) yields 4.11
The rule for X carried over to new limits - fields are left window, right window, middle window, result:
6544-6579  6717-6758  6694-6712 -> 0.09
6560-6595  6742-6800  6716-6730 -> -0.01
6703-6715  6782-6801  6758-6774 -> 0.01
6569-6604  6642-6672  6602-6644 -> 0.05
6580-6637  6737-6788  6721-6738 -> -0.05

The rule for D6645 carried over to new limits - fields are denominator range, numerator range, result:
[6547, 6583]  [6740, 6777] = 0.83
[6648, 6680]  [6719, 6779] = 1.03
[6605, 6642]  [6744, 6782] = 1.01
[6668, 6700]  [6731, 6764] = 1.03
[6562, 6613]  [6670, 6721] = 0.89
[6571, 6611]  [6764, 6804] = 0.93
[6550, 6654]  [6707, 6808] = 0.94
